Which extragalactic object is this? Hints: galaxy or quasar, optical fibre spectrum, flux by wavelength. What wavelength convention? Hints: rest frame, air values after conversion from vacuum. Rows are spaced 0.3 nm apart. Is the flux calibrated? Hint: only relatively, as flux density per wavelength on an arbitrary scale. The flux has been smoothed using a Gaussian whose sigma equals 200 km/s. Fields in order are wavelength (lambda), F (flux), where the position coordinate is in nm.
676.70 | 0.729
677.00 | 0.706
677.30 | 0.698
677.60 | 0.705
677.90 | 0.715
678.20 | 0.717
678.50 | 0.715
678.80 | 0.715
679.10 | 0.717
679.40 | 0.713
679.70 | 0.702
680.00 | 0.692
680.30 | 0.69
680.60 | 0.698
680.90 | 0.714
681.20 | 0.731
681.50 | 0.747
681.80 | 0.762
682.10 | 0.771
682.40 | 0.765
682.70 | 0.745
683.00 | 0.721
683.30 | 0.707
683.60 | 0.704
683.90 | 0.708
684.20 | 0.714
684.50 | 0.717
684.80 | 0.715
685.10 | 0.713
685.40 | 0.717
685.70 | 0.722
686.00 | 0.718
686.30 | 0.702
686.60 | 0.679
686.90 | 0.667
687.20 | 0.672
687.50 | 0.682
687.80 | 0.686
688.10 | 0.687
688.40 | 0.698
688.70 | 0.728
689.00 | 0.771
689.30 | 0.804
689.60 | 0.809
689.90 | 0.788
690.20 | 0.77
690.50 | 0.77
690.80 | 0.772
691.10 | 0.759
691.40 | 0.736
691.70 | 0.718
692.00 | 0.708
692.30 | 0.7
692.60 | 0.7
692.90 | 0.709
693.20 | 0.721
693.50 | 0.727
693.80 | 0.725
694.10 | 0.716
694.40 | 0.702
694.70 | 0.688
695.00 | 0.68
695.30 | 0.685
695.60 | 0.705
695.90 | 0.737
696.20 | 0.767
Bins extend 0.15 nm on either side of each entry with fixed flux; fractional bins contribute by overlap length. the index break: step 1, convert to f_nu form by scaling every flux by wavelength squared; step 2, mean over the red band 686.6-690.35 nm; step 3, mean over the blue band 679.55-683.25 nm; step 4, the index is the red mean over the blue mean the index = 1.02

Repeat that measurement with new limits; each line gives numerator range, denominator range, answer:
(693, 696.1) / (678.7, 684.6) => 1.02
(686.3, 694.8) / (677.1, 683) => 1.04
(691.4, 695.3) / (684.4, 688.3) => 1.04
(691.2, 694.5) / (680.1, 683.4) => 1.01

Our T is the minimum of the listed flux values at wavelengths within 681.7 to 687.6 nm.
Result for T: 0.667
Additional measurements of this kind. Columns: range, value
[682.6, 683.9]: 0.704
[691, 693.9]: 0.7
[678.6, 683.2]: 0.69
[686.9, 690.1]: 0.672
